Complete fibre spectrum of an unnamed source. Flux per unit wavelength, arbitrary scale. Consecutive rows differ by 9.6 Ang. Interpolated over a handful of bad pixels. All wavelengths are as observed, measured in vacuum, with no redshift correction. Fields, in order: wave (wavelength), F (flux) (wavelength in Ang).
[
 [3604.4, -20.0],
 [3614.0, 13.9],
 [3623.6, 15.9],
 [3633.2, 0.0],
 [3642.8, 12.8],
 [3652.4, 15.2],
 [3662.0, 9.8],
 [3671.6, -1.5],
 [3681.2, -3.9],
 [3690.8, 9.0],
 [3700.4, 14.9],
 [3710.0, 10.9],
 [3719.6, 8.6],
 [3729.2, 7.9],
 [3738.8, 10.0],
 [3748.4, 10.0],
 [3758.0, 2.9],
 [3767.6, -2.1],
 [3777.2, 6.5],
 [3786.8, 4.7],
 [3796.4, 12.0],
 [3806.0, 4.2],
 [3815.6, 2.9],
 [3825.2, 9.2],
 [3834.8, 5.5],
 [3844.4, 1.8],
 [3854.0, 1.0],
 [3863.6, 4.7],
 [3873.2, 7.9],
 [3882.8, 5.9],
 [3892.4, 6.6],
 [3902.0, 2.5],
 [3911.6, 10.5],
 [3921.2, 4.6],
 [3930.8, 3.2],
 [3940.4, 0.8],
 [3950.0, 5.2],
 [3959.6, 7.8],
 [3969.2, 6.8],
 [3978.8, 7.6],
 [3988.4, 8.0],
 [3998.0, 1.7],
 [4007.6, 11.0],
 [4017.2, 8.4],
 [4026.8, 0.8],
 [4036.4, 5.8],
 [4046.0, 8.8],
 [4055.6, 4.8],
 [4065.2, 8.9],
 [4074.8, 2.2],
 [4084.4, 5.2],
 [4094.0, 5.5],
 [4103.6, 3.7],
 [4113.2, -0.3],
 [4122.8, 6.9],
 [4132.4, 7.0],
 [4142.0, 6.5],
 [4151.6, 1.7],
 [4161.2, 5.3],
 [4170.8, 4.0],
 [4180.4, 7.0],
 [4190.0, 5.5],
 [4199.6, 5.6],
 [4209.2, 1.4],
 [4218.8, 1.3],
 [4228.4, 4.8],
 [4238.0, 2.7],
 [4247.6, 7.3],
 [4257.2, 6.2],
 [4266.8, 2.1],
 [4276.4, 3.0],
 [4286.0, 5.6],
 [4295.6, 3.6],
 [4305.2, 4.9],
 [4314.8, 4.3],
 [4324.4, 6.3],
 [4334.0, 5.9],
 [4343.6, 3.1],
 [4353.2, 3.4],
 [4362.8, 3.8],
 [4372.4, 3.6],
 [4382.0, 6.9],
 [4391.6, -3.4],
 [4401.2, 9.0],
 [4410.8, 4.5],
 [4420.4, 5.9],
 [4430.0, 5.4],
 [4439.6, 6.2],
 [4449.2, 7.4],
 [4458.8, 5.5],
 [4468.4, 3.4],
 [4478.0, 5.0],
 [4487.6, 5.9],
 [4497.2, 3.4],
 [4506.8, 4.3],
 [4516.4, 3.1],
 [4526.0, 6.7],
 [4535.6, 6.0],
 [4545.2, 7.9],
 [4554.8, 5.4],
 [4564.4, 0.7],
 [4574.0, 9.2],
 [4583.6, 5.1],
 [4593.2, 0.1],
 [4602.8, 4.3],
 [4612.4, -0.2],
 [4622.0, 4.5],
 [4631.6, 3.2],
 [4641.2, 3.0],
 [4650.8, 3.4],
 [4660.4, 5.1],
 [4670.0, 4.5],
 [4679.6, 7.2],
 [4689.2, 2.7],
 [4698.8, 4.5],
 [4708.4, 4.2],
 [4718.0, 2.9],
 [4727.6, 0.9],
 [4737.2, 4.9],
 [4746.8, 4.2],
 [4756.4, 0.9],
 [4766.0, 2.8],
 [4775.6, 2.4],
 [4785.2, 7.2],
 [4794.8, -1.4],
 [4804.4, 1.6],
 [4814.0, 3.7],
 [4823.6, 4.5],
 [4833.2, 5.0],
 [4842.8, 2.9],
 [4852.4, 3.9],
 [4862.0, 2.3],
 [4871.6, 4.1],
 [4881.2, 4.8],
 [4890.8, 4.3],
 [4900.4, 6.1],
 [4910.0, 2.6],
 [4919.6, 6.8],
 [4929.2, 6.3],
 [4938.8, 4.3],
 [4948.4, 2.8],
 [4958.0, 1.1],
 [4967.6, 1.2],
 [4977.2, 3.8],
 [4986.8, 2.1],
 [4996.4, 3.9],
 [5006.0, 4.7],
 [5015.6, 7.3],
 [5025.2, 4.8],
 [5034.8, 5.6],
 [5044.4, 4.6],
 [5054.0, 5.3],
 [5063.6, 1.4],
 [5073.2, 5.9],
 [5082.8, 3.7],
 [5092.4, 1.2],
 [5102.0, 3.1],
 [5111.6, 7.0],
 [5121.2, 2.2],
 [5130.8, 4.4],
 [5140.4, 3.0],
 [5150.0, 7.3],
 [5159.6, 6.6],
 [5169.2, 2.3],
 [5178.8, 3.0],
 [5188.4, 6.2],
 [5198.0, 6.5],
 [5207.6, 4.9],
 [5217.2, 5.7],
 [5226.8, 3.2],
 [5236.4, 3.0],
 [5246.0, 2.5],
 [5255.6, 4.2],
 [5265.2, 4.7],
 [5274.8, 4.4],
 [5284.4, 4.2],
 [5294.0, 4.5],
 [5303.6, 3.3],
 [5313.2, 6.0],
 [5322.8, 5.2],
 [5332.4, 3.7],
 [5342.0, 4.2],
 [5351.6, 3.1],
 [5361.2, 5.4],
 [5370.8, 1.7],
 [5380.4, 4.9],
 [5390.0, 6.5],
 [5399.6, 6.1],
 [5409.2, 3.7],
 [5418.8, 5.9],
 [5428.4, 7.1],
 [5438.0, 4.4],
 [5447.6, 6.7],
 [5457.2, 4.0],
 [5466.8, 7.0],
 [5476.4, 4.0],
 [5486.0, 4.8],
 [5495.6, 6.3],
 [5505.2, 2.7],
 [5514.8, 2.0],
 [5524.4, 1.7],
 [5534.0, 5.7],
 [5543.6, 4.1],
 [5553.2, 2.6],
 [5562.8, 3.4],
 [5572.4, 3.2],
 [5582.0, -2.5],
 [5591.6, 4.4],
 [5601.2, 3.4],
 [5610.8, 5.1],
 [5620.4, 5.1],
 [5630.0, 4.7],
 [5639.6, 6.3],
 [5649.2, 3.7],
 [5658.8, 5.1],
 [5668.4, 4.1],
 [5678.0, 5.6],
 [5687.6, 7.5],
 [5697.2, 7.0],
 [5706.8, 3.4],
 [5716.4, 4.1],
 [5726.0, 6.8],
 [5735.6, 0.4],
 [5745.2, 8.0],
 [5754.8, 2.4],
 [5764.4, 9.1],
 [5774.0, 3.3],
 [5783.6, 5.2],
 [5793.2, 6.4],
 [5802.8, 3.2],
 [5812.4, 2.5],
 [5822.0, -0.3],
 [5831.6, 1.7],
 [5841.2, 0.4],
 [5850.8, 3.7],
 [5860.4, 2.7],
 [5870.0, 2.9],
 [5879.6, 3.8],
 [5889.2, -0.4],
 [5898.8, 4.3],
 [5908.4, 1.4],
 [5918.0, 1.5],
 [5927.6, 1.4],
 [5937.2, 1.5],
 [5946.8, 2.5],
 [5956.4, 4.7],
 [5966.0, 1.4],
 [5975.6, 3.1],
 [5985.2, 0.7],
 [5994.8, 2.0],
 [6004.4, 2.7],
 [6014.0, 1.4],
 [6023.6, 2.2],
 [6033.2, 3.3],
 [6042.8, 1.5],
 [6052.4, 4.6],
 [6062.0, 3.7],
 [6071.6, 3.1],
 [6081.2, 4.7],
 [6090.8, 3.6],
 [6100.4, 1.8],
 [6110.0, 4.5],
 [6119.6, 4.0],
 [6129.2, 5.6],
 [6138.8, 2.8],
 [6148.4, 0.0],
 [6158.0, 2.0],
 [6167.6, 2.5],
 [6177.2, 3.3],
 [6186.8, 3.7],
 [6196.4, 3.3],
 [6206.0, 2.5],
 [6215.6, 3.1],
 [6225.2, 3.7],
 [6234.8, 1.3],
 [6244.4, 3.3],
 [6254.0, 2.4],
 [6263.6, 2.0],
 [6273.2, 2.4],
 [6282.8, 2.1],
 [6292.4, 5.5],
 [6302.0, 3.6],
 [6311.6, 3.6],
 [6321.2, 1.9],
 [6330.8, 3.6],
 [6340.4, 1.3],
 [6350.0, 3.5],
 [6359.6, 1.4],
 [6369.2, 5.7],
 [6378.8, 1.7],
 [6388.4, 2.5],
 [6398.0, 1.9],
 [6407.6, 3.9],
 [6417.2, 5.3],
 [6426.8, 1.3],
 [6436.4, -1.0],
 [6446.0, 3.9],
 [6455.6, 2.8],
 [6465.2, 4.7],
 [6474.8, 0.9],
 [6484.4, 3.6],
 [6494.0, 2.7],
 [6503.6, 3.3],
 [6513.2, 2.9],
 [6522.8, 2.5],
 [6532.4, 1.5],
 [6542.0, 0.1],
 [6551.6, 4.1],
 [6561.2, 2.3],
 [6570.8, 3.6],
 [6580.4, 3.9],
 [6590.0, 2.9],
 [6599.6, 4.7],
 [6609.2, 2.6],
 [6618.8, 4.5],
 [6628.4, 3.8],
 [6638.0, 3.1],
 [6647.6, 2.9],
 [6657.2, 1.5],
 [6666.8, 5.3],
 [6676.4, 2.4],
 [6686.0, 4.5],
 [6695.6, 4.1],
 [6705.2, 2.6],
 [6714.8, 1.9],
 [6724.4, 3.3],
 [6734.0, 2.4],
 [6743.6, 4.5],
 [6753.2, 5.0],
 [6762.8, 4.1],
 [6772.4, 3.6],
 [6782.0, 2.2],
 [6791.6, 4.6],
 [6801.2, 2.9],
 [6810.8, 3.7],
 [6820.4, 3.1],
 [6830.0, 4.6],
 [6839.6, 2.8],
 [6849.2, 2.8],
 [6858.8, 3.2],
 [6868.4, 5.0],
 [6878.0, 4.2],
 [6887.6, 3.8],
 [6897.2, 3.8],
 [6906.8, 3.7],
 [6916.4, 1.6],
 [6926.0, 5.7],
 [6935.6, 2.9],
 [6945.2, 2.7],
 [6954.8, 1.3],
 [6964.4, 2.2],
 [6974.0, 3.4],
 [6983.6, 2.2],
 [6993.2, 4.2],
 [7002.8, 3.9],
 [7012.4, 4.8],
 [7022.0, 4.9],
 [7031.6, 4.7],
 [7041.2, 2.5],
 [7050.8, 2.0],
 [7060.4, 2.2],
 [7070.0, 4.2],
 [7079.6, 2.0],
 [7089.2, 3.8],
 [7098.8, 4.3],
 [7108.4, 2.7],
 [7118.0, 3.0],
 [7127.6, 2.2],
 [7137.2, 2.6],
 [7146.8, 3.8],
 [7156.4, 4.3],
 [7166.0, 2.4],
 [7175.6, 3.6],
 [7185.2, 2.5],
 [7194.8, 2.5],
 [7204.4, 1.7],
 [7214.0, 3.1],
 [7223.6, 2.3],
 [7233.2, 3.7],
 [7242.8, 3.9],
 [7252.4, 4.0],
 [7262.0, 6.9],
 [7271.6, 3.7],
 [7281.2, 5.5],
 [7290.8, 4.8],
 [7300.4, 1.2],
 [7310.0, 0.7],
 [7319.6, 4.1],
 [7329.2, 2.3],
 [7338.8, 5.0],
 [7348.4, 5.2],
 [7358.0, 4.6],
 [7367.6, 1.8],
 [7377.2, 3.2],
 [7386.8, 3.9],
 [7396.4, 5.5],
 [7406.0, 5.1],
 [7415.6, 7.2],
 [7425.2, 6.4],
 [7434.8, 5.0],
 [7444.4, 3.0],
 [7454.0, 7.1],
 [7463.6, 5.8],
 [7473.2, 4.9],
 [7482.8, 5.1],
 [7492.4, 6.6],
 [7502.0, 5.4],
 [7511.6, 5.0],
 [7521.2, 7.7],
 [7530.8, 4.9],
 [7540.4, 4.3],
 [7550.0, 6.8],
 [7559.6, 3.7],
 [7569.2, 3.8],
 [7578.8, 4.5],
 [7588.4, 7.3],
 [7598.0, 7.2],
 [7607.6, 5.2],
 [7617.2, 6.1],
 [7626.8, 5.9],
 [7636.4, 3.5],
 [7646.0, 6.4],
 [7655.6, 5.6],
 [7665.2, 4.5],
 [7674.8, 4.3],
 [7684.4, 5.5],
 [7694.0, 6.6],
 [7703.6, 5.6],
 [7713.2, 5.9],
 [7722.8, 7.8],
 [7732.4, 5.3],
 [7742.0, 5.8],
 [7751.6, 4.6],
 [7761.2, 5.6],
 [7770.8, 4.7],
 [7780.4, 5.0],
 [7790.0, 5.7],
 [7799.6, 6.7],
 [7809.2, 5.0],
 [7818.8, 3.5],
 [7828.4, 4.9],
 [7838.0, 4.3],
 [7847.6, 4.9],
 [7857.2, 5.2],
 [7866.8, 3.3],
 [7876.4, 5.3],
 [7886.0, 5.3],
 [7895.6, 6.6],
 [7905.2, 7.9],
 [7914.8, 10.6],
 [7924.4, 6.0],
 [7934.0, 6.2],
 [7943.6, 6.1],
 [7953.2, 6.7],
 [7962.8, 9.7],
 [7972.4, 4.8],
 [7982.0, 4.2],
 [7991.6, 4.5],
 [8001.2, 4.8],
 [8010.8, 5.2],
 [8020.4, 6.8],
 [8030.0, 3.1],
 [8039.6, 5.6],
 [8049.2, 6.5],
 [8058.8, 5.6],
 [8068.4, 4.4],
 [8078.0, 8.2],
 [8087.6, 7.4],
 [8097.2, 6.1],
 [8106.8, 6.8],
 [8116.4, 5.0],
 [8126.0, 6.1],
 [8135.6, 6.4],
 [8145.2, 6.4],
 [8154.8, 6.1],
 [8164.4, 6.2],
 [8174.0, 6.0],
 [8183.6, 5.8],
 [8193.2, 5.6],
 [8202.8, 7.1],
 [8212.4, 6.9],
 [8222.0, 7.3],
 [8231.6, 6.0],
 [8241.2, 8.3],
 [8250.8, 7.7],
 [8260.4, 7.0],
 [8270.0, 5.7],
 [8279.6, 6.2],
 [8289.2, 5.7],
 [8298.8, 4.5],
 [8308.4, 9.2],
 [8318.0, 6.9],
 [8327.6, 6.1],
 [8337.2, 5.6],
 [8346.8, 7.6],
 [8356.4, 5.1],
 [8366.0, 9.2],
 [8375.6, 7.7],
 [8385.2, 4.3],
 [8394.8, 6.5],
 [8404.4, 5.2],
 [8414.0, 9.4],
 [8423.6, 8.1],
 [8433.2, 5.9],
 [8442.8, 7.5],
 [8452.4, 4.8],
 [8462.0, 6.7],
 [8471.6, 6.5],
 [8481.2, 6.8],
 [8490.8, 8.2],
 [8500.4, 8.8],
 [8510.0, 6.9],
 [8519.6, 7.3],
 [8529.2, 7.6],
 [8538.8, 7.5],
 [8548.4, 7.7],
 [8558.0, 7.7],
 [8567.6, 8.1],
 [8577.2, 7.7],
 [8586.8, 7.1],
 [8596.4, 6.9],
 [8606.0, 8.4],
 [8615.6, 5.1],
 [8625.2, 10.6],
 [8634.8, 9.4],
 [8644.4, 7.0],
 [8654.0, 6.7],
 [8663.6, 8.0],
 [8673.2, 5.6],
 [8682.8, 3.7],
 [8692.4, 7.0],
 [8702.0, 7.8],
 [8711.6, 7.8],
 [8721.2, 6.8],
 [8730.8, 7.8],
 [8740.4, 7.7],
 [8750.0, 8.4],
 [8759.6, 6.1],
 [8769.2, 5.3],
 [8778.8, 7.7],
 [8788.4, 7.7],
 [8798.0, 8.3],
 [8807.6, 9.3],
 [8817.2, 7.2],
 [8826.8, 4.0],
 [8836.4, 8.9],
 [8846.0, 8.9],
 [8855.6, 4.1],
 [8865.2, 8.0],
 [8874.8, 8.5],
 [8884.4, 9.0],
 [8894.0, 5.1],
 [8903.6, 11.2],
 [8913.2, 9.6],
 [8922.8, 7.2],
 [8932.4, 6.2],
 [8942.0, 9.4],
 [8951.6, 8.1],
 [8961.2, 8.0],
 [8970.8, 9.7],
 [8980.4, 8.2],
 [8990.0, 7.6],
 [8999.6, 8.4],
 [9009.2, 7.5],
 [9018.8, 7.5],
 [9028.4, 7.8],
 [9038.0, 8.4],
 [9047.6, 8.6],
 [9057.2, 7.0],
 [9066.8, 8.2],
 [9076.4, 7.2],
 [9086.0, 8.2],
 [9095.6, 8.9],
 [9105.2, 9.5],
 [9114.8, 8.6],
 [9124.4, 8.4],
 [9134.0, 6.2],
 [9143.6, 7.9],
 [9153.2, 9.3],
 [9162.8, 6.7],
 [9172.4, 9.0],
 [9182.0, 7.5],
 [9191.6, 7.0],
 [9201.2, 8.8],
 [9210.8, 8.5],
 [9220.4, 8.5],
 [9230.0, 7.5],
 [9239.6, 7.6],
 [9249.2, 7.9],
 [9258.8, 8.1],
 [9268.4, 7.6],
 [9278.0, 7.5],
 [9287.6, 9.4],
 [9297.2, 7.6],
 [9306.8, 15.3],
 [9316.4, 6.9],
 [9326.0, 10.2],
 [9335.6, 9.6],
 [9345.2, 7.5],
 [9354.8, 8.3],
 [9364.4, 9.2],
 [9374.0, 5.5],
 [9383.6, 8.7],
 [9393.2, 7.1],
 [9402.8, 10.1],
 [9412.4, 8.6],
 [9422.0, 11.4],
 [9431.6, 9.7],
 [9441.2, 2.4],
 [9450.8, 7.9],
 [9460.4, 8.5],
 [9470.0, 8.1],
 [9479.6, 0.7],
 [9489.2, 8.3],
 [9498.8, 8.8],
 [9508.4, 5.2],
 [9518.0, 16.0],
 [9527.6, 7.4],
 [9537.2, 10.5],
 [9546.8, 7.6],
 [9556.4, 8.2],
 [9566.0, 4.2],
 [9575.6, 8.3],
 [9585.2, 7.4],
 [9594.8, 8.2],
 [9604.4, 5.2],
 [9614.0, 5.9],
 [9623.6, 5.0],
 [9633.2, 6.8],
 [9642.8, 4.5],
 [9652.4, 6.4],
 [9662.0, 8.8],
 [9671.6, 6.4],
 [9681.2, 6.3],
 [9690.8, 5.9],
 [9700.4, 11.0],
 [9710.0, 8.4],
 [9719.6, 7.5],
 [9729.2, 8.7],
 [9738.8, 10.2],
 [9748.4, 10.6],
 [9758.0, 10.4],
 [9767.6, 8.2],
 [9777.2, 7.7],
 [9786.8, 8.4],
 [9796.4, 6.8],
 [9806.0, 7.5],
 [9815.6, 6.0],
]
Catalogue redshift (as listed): 0.858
